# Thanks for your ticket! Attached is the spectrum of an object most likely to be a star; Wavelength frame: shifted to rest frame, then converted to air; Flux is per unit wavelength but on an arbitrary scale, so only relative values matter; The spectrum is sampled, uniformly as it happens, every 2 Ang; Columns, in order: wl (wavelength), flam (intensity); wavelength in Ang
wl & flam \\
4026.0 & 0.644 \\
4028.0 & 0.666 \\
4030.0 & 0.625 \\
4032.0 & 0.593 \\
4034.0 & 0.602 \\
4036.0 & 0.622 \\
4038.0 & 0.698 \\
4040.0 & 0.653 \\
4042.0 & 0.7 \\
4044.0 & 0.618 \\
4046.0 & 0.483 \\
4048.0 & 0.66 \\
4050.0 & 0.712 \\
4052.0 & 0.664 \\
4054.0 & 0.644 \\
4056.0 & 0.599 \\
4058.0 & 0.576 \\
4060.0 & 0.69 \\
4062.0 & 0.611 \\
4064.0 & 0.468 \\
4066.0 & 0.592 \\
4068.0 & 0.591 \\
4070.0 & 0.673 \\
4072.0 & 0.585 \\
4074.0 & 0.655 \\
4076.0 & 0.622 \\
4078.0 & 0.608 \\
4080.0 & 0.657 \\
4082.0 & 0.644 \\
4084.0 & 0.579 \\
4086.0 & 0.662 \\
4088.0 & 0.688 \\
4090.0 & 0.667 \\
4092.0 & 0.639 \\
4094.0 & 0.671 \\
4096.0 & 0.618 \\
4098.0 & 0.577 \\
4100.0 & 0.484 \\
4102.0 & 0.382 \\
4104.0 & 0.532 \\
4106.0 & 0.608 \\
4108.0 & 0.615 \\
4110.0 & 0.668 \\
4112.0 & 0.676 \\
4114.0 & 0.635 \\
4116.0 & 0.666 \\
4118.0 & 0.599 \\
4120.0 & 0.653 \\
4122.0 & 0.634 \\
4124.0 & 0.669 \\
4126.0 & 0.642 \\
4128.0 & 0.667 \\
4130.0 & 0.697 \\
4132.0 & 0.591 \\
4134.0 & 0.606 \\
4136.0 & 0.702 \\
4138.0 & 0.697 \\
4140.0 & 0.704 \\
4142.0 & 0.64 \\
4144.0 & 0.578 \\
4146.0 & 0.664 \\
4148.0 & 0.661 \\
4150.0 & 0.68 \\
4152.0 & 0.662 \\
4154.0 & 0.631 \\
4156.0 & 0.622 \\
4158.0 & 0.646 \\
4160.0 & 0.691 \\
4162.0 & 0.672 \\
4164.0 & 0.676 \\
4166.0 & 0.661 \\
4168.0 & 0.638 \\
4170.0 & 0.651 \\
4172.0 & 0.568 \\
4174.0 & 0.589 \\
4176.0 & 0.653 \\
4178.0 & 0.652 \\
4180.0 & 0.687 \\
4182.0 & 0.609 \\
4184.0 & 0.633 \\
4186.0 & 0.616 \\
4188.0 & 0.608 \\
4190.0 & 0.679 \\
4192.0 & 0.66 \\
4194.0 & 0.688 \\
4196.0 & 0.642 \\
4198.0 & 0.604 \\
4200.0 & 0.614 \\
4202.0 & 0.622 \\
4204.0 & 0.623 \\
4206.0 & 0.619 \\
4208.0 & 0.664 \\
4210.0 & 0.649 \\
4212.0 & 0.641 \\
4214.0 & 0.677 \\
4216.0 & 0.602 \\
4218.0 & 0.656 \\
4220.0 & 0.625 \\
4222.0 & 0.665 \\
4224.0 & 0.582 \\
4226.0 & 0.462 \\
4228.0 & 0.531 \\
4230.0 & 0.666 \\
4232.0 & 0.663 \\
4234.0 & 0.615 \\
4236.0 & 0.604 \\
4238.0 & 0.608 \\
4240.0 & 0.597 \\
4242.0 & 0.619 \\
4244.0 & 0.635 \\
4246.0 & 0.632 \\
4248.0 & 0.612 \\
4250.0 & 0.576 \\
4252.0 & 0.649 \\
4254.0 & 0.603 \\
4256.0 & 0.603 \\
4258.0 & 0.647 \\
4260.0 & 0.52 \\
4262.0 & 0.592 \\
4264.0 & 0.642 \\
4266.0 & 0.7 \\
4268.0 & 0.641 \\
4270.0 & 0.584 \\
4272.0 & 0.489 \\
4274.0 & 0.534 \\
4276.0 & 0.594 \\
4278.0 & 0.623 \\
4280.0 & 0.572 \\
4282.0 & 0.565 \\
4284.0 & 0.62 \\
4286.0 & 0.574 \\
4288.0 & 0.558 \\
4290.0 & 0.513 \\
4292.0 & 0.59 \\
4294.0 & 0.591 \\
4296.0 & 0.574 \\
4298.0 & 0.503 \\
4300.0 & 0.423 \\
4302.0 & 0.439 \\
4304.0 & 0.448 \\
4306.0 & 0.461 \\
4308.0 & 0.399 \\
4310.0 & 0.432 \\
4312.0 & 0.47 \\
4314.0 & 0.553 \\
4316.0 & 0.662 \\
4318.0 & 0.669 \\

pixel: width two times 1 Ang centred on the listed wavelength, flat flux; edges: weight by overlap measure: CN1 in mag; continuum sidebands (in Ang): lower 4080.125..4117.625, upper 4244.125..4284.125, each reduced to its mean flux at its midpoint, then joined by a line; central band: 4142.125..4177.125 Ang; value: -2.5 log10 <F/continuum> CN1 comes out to -0.06 mag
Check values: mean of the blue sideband 0.613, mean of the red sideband 0.6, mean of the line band 0.644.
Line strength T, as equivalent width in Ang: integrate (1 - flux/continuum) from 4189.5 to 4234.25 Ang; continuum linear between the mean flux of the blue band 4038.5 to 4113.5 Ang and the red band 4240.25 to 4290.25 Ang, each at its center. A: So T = -1.9 Ang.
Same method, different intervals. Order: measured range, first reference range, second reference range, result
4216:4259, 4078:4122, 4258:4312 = -3.7 Ang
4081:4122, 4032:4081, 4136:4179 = 1.4 Ang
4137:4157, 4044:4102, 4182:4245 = -1.1 Ang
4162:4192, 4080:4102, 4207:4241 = -1.1 Ang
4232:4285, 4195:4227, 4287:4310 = -4.8 Ang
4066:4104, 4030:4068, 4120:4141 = 1.7 Ang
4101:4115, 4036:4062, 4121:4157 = 1.3 Ang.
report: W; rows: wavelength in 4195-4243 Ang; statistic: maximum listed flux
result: 0.677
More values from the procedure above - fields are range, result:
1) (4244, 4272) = 0.7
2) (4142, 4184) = 0.691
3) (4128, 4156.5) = 0.704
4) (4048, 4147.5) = 0.712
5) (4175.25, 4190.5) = 0.687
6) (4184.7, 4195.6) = 0.688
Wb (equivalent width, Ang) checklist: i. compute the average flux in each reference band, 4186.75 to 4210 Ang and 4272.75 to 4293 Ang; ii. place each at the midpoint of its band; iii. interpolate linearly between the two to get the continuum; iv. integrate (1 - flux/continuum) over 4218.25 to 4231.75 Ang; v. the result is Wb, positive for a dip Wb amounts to 0.5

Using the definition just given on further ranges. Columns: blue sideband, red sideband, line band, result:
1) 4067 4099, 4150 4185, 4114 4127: -0.1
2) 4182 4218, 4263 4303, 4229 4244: -0.5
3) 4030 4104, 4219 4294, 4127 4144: -1.4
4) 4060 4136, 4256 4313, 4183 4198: -1.5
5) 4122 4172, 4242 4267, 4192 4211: -0.1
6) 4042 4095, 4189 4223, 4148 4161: -0.4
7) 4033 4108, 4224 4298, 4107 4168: -4.7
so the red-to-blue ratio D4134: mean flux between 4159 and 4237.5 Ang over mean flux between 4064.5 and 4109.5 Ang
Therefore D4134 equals 1.04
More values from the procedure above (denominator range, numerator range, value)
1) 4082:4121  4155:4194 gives 1.05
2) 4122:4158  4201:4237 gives 0.95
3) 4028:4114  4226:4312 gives 0.92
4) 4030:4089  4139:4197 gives 1.03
